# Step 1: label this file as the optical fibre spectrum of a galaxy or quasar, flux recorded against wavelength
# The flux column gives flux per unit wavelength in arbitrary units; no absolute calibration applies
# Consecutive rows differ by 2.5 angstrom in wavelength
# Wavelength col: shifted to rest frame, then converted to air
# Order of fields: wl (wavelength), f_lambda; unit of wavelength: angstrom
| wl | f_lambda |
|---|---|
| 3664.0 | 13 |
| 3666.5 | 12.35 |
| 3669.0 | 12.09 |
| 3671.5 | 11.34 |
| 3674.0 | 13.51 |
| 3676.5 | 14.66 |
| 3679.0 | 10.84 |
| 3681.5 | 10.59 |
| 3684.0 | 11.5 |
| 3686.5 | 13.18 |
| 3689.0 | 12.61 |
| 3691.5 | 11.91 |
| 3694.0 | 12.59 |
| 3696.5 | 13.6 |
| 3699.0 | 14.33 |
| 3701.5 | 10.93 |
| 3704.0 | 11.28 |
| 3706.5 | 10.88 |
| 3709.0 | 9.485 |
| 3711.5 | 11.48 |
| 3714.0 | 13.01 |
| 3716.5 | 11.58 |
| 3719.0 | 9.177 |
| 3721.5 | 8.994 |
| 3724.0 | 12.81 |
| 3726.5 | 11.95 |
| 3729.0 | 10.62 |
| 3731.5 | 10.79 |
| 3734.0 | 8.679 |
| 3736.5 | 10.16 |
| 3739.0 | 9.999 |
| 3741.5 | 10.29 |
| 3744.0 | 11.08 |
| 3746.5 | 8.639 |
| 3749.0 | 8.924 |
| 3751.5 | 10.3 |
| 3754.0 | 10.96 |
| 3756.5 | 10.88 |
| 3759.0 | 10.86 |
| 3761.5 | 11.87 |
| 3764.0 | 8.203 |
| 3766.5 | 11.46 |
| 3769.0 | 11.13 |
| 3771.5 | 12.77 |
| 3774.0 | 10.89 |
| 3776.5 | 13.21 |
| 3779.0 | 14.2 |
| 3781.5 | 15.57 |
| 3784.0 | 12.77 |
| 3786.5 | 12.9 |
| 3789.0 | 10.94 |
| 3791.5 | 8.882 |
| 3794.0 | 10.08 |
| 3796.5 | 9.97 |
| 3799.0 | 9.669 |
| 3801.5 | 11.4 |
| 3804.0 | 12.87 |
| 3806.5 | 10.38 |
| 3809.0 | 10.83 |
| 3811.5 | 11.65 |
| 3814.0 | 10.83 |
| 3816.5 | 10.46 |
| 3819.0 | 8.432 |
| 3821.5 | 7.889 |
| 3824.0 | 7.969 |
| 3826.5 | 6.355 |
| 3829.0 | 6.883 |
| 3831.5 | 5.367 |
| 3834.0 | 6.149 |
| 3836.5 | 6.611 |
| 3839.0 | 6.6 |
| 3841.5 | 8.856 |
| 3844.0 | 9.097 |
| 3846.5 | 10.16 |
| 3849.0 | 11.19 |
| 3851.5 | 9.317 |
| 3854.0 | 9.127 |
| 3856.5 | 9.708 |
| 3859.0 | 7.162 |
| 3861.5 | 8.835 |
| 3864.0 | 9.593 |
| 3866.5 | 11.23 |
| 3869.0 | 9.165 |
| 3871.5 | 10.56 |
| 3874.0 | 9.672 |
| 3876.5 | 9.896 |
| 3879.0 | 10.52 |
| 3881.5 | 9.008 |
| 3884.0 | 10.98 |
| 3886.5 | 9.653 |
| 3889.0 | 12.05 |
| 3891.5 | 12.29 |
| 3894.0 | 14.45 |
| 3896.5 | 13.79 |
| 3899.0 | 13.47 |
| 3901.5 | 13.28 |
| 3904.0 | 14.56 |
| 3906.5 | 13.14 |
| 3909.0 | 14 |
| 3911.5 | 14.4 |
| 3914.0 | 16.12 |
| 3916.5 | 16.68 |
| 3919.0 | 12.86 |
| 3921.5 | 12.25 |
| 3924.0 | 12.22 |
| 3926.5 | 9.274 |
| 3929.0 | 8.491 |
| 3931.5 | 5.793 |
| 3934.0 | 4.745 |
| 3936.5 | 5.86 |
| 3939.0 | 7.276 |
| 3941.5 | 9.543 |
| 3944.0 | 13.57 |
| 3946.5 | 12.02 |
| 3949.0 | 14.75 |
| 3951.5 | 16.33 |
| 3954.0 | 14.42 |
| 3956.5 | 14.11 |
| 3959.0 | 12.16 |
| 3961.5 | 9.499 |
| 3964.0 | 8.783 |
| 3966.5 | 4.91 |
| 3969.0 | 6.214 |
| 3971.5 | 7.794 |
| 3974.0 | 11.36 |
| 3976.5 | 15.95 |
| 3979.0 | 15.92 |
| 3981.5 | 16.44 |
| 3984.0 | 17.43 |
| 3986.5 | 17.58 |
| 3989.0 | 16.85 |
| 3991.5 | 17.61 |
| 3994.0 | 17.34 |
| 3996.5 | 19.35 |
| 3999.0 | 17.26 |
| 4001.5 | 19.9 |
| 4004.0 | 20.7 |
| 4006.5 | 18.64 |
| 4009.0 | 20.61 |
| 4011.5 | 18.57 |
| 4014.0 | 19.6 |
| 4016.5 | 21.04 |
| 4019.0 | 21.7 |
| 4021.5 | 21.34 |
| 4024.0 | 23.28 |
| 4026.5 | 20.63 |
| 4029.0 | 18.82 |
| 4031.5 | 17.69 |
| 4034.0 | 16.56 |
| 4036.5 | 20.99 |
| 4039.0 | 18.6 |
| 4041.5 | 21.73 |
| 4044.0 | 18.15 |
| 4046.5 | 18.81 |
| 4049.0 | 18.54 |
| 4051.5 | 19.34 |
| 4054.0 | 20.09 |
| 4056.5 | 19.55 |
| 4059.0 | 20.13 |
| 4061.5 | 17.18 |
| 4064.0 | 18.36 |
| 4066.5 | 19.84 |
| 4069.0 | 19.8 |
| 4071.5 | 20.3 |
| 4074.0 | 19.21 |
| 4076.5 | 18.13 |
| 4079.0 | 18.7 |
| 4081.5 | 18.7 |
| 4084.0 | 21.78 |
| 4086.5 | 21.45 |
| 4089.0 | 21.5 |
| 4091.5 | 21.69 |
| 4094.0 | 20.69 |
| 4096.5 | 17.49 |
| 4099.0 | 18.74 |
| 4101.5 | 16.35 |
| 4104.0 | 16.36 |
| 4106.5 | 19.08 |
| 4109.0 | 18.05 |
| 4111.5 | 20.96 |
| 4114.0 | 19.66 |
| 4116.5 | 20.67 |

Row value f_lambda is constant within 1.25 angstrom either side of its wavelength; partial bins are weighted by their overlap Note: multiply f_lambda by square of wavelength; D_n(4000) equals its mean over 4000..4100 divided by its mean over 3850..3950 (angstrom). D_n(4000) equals 1.9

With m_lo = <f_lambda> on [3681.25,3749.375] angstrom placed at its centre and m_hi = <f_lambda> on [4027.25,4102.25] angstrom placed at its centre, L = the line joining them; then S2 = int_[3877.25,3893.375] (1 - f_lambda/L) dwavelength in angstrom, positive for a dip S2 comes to 4.5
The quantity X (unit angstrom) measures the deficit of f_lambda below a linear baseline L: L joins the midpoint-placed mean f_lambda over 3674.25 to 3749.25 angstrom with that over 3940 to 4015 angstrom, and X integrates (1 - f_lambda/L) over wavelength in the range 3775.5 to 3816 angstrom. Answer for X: 2.5 angstrom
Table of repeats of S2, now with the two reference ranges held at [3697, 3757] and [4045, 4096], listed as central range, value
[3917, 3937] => 8.2 angstrom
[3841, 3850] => 2.6 angstrom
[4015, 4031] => -2.2 angstrom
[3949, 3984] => 9.9 angstrom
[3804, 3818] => 2.1 angstrom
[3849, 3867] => 6.1 angstrom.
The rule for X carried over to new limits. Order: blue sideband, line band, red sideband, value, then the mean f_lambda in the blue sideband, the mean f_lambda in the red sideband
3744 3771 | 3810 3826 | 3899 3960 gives 2.3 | 10.4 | 12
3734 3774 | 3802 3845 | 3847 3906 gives 8.0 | 10.5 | 10.9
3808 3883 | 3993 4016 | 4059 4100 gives -4.2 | 8.97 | 19.6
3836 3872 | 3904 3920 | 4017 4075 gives -2.9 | 9.17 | 19.6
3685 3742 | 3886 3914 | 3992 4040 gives 5.1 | 11.3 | 19.6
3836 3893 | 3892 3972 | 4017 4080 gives 9.2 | 9.68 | 19.5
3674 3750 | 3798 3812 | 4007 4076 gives 2.6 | 11.3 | 19.6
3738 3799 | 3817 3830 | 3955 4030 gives 4.9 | 11.1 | 16.4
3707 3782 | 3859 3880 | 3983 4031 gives 7.3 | 11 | 19.4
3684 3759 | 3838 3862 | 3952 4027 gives 8.0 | 11.1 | 16.2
